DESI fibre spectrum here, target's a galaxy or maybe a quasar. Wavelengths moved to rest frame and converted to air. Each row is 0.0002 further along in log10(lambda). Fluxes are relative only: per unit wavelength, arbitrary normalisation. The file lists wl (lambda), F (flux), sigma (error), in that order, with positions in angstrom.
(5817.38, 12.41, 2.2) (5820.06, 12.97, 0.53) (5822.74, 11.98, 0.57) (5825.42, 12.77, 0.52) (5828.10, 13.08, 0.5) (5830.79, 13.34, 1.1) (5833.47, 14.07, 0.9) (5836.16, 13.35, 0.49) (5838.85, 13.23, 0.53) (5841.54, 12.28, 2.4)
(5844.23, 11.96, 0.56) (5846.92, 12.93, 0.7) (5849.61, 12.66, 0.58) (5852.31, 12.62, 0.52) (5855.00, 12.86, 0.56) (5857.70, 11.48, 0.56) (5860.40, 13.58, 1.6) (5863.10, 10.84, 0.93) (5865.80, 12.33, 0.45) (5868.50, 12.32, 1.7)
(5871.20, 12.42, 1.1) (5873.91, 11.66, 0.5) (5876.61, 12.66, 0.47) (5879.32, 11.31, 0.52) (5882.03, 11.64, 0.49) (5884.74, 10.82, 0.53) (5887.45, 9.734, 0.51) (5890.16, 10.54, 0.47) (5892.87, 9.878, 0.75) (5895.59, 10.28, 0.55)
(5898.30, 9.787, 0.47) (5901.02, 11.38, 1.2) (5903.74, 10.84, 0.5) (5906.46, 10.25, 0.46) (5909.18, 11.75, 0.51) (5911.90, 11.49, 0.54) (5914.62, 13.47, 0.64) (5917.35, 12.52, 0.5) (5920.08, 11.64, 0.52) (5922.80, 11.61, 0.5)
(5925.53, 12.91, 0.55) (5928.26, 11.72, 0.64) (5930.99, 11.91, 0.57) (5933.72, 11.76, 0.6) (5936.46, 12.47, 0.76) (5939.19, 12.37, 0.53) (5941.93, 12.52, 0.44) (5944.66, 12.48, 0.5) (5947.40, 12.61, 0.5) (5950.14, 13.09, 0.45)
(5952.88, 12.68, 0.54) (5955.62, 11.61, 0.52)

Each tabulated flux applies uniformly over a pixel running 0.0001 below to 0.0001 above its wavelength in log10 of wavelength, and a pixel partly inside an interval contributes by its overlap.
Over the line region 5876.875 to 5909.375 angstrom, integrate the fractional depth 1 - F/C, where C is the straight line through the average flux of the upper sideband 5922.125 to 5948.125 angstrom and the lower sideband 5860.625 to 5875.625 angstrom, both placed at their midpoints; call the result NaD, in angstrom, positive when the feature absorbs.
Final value 3.8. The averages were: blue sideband 12.1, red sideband 12.2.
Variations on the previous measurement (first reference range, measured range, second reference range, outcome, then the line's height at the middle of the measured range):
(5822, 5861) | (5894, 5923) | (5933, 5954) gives 2.92 angstrom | 12.6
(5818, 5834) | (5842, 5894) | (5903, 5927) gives 2.64 angstrom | 12.4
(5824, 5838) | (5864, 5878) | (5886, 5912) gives -0.65 angstrom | 11.7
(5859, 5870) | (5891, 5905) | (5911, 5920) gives 2.19 angstrom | 12.4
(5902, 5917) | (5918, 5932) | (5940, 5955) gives 0.04 angstrom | 12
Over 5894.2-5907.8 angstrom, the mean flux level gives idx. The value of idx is 10.5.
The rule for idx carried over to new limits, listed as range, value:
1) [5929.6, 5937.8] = 12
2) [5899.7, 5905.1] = 11.1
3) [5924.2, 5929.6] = 12.3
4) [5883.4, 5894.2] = 10.2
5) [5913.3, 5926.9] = 12.4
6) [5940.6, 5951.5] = 12.7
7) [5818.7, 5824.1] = 12.5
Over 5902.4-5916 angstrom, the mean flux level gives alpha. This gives 11.6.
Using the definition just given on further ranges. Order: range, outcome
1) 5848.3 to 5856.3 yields 12.7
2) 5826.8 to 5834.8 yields 13.5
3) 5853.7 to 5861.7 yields 12.6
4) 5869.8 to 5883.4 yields 11.9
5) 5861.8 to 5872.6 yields 12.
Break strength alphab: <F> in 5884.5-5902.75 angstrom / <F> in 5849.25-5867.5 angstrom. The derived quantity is 0.84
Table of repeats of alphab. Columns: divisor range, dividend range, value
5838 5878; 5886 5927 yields 0.91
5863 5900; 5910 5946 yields 1.09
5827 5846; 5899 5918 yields 0.89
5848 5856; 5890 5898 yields 0.80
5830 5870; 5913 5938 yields 0.97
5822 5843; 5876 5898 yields 0.82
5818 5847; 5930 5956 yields 0.96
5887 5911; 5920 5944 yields 1.15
